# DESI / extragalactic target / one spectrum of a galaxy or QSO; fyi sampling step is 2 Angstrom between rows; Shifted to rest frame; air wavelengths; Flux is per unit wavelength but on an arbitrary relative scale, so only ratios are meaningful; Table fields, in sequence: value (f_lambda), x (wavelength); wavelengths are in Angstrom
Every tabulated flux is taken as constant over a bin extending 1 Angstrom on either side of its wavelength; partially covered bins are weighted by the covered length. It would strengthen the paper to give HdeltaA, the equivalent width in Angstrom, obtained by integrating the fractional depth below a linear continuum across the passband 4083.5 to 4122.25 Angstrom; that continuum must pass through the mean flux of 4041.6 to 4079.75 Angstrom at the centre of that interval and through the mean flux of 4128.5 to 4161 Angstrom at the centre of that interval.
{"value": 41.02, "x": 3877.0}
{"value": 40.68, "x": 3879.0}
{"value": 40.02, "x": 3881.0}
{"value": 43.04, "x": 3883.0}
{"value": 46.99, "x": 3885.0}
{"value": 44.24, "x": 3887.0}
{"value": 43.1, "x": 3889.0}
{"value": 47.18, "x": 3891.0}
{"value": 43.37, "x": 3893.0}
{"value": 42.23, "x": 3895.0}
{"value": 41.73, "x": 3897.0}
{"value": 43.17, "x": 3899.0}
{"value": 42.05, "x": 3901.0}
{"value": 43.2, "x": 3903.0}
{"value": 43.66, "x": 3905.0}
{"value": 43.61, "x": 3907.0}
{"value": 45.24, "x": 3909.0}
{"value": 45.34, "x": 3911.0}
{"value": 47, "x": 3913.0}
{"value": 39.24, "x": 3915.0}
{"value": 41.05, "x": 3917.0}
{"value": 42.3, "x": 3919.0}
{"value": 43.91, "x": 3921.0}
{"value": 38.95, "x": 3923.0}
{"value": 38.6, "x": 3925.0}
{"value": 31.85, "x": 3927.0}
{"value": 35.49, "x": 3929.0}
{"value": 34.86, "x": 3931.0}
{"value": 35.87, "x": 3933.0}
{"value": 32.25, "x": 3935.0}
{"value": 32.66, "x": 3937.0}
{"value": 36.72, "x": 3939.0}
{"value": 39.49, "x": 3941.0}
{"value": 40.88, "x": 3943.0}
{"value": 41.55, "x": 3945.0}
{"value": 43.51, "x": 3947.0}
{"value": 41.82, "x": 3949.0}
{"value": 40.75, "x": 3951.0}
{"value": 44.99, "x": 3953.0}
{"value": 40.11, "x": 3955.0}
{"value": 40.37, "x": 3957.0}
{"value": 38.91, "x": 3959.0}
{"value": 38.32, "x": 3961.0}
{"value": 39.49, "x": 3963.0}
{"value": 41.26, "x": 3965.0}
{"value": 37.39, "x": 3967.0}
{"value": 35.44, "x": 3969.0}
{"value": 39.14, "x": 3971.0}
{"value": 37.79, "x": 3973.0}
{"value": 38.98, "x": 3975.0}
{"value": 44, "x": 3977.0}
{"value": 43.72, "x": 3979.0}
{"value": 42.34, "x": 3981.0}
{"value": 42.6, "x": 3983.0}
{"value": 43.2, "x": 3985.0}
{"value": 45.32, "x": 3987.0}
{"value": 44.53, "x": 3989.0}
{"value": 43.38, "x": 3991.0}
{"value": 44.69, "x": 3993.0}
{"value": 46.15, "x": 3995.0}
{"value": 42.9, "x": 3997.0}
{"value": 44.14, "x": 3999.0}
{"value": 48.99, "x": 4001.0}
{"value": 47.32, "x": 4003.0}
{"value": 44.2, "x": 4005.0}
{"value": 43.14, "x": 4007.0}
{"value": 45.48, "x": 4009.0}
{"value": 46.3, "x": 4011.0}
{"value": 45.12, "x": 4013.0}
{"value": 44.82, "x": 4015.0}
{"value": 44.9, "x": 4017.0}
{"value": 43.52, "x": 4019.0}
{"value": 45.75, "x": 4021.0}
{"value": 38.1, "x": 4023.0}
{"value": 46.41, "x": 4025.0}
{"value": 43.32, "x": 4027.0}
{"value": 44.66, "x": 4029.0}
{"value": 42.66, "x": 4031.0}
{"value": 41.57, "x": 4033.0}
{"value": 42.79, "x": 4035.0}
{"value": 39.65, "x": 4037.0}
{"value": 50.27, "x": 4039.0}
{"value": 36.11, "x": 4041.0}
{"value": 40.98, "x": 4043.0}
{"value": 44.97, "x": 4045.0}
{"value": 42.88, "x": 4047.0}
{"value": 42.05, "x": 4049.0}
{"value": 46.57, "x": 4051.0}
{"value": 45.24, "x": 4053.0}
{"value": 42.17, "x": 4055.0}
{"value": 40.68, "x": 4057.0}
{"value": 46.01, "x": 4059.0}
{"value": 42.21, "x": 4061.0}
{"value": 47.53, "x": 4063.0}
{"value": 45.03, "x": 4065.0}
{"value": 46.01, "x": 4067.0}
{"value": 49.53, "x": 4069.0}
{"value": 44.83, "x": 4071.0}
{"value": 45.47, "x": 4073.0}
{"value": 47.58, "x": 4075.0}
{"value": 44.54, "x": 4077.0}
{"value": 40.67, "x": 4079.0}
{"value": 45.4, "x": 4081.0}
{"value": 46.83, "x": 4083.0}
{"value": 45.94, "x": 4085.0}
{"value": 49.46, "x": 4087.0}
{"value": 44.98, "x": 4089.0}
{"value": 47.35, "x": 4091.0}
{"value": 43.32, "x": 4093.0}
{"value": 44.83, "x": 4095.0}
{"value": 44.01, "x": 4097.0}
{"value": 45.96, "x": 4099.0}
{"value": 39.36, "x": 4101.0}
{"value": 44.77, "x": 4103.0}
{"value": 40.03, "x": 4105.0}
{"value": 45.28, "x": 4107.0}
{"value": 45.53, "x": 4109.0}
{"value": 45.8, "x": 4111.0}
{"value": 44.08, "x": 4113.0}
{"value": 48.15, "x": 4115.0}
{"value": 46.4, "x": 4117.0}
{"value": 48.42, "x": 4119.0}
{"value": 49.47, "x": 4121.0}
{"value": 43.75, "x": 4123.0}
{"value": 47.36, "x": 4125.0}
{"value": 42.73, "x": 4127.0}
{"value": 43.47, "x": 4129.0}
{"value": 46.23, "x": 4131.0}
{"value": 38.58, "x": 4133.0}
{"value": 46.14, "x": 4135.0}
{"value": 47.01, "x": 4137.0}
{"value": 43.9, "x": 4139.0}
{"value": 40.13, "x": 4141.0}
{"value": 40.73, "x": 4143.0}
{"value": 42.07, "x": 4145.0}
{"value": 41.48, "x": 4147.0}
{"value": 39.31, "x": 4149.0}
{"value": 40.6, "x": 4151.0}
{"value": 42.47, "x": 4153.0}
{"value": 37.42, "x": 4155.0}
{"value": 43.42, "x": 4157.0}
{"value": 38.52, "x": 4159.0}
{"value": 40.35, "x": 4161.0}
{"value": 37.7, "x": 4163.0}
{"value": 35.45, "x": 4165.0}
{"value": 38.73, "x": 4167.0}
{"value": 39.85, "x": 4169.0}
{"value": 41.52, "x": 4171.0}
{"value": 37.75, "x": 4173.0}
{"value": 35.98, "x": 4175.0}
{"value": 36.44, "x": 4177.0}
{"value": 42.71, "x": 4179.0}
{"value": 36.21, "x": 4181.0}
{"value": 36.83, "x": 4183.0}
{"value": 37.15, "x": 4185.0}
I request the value -2.1 Angstrom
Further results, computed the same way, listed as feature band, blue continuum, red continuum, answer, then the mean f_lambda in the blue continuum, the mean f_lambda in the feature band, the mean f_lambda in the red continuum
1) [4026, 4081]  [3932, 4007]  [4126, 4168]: -3.6 Angstrom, 41.2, 44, 41.3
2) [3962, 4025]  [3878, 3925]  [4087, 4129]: 1.3 Angstrom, 43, 43.1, 45.1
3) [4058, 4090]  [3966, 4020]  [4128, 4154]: -2.2 Angstrom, 43.3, 45.8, 42.5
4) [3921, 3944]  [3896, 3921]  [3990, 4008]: 3.8 Angstrom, 43.2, 36.5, 45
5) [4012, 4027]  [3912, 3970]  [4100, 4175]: -1.3 Angstrom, 39.1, 44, 42.5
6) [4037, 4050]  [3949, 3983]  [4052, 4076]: 0.5 Angstrom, 40.3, 42.6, 45.2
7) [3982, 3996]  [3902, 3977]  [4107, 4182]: -1.3 Angstrom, 39.8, 44.3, 42.1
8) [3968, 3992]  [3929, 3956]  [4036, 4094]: -0.7 Angstrom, 38.8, 41.7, 44.6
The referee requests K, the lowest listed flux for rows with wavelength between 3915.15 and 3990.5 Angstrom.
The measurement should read 31.85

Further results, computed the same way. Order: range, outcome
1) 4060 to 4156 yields 37.42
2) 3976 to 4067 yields 36.11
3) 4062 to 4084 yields 40.67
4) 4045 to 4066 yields 40.68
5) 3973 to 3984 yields 37.79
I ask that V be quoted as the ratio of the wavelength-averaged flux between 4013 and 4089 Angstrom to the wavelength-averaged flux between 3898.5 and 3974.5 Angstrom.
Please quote 1.11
